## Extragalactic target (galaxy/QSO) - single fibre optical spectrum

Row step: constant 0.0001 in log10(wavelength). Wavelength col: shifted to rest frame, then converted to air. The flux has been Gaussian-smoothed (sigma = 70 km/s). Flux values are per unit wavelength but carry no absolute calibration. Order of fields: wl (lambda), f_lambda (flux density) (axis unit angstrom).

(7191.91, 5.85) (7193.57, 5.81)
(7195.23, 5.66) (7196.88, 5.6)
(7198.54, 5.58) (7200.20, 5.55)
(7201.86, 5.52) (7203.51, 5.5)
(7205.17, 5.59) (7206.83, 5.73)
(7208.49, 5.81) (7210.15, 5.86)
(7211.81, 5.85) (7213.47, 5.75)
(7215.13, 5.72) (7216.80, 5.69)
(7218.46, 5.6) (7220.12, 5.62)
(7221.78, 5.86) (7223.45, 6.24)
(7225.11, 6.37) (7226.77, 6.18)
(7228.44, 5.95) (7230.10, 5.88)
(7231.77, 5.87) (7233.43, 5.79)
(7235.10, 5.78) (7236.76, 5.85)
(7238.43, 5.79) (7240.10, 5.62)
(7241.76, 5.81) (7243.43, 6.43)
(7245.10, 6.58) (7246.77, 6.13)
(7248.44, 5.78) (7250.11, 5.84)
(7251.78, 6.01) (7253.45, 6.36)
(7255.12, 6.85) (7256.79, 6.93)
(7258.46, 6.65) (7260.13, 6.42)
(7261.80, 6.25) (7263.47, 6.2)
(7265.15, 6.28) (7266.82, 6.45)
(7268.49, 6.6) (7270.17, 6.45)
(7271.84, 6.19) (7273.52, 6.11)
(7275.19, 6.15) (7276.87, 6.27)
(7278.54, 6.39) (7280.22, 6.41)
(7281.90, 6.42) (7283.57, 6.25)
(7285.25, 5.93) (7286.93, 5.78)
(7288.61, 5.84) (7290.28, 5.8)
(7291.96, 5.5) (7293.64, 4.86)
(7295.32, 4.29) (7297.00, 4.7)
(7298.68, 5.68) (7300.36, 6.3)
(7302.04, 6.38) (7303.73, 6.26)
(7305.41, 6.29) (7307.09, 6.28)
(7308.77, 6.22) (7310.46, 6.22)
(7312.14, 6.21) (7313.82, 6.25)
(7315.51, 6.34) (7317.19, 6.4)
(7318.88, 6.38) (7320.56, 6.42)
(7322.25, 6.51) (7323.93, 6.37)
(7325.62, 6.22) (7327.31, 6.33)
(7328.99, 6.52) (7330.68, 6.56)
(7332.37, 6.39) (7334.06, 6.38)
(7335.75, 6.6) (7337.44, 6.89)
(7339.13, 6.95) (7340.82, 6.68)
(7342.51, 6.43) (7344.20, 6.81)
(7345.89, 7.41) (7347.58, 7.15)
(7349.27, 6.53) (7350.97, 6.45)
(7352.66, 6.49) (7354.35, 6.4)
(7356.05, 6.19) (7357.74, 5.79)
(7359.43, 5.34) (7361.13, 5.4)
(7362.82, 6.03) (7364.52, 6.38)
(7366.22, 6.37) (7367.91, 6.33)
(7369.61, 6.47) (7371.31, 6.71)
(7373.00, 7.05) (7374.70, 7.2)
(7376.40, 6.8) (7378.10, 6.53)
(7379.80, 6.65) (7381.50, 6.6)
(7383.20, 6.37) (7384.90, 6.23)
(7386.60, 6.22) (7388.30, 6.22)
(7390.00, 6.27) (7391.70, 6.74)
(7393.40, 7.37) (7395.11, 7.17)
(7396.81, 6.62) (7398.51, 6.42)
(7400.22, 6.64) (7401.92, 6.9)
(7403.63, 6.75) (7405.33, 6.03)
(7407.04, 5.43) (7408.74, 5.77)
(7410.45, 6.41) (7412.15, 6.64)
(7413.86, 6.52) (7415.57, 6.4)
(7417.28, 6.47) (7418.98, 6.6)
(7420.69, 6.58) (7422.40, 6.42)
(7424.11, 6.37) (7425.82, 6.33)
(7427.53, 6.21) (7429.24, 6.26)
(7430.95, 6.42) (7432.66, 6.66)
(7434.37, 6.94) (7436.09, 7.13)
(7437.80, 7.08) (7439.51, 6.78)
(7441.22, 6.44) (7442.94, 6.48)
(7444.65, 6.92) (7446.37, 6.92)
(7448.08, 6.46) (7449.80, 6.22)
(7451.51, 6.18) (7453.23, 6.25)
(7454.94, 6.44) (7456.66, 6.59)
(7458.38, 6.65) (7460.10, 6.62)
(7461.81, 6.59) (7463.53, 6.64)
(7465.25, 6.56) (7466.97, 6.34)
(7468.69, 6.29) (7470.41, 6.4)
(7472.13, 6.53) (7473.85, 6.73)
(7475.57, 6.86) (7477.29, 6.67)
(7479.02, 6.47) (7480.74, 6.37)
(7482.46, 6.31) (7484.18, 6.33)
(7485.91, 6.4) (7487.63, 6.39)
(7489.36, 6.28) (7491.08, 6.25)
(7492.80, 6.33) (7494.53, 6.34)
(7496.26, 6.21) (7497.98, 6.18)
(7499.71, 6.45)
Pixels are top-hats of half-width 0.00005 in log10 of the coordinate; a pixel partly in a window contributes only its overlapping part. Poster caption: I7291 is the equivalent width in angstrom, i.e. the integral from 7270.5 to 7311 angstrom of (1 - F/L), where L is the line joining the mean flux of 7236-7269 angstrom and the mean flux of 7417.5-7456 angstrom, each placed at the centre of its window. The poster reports 2.32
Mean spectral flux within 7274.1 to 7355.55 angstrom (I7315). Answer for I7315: 6.26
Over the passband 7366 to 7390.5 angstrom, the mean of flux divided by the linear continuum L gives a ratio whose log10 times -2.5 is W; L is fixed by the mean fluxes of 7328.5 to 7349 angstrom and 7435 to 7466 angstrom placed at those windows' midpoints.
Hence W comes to 0.02 mag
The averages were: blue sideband 6.73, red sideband 6.61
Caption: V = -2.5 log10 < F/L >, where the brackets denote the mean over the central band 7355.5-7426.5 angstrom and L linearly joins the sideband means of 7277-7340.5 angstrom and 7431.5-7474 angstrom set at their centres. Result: 0.00 mag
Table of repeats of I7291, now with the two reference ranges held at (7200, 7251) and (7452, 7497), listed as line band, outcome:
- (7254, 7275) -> -1.7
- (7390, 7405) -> -1.2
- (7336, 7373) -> -1.7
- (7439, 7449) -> -0.4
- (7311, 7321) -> -0.4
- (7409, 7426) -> -0.4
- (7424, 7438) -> -0.5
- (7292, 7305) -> 1.1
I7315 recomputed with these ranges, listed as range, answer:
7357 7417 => 6.42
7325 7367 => 6.43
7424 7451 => 6.6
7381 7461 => 6.51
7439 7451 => 6.59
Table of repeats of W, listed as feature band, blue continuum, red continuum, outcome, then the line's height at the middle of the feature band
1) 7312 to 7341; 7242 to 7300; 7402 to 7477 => -0.04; 6.22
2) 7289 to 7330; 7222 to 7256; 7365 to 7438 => 0.04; 6.26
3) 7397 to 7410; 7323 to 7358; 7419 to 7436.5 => 0.04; 6.53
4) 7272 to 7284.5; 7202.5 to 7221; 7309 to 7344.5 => -0.02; 6.14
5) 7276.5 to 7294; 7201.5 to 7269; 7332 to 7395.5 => 0.04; 6.22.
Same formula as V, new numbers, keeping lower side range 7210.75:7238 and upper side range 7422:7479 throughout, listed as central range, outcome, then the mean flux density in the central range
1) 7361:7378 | -0.04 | 6.52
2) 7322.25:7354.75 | -0.07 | 6.61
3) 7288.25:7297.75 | 0.18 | 5.14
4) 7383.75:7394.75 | -0.03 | 6.53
